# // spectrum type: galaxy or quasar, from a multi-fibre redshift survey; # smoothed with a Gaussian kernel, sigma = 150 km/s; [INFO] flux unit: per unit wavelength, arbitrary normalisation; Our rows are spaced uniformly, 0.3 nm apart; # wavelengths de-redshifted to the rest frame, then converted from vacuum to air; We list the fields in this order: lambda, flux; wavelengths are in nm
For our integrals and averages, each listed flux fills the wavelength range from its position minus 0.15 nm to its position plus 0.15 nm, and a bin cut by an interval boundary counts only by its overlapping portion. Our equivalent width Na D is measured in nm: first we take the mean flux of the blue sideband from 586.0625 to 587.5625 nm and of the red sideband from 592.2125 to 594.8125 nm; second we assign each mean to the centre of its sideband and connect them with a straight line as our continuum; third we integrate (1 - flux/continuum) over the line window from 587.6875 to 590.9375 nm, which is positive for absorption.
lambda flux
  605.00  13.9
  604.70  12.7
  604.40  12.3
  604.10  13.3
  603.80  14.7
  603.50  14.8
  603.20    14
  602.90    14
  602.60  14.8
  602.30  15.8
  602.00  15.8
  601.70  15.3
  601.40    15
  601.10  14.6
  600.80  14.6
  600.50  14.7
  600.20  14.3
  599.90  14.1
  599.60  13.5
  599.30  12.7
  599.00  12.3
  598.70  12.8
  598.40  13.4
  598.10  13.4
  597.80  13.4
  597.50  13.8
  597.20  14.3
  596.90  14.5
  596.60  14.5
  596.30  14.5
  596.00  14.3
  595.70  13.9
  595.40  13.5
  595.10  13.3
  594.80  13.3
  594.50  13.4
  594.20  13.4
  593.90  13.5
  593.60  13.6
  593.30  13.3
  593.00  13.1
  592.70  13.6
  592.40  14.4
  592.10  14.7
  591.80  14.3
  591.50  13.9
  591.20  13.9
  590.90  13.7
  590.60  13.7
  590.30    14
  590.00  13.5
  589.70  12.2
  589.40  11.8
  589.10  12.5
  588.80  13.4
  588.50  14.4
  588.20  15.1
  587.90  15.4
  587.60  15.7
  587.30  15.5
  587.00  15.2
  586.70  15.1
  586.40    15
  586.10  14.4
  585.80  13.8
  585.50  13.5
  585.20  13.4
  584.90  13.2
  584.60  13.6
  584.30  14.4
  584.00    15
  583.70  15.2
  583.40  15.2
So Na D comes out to 0.20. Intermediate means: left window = 15.1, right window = 13.5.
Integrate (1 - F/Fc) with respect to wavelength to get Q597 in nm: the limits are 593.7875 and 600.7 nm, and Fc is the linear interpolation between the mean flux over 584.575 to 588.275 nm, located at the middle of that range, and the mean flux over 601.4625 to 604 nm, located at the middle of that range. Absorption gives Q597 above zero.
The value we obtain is 0.50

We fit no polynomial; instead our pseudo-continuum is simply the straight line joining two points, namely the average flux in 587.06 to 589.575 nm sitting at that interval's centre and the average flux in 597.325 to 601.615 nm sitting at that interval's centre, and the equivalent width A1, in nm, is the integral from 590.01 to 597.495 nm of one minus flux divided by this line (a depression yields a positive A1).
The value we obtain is 0.09 nm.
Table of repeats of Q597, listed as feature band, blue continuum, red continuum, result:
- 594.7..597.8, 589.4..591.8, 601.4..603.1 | 0.065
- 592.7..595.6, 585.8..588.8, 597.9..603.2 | 0.228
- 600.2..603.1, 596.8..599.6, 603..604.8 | -0.288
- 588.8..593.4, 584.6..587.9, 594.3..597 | 0.217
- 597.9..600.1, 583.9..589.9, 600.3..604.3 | 0.206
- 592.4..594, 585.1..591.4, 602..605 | 0.065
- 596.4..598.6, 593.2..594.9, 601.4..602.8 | 0.053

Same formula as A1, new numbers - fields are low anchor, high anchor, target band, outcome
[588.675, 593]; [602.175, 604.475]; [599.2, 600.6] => 0.02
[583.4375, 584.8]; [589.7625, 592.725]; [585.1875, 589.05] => -0.08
